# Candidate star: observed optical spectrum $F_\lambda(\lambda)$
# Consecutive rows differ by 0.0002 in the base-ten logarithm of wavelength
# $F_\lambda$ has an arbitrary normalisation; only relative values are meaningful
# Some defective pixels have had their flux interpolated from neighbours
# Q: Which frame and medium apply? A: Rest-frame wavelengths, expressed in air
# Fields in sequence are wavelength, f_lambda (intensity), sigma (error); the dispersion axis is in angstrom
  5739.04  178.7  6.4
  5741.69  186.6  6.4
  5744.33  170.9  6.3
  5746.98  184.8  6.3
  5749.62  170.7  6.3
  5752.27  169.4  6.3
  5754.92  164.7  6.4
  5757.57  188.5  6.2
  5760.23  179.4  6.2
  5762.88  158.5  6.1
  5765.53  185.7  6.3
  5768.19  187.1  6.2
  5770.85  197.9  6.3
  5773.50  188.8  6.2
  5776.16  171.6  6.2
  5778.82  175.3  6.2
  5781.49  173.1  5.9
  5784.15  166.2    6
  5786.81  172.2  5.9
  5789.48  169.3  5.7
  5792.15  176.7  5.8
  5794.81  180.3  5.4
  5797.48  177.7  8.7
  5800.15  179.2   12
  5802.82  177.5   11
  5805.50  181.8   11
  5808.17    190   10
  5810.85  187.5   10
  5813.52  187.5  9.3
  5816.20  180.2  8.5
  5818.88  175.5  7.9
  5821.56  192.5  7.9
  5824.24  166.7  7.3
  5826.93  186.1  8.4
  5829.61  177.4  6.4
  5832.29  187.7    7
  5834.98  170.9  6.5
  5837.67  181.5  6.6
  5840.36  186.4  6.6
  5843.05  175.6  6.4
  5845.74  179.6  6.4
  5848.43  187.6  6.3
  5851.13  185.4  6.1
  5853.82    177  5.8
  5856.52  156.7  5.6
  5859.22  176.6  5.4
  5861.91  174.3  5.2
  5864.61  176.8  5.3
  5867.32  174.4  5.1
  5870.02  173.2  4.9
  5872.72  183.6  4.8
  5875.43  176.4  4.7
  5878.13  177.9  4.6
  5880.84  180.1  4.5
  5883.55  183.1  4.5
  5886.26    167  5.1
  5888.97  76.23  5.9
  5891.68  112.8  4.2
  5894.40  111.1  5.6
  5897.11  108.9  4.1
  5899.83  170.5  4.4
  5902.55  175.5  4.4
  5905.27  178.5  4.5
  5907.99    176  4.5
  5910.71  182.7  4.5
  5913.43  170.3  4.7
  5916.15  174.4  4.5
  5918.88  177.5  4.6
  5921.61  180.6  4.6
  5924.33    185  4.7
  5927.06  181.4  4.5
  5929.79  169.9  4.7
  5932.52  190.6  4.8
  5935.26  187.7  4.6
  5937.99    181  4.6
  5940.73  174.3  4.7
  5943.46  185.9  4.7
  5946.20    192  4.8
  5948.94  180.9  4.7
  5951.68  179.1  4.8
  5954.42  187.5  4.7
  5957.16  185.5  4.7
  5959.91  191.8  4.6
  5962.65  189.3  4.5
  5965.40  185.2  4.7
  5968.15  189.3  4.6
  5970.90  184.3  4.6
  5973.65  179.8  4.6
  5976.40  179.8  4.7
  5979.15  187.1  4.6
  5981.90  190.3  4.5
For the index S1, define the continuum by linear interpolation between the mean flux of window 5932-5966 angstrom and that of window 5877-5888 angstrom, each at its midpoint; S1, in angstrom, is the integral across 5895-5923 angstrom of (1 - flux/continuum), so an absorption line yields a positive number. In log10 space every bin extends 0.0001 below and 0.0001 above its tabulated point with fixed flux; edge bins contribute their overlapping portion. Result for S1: 1.6 angstrom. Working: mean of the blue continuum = 173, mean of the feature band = 168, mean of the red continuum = 185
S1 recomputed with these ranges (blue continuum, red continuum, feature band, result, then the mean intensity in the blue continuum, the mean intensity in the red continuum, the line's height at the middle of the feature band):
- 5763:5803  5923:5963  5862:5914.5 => 6.0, 178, 184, 182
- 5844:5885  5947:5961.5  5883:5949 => 5.7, 177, 185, 182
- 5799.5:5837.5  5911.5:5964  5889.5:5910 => 4.1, 181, 182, 182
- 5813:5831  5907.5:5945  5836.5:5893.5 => 3.6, 181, 180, 180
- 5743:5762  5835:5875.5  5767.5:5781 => -0.6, 175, 177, 176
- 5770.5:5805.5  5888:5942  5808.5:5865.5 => -2.6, 177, 164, 172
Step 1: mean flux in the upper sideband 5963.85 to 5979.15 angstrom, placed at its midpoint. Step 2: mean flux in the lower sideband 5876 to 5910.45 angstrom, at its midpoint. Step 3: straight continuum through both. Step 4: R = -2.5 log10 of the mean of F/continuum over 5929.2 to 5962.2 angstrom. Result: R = -0.06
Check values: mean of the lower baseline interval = 153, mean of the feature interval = 184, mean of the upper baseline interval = 184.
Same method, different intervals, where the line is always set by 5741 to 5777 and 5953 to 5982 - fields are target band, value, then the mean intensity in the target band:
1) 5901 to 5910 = 0.04 mag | 177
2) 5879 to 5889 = 0.13 mag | 163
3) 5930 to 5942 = 0.02 mag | 182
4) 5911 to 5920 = 0.06 mag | 175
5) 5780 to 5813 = 0.01 mag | 178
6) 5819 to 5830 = 0.01 mag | 180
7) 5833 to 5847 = 0.02 mag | 179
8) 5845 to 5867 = 0.03 mag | 177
